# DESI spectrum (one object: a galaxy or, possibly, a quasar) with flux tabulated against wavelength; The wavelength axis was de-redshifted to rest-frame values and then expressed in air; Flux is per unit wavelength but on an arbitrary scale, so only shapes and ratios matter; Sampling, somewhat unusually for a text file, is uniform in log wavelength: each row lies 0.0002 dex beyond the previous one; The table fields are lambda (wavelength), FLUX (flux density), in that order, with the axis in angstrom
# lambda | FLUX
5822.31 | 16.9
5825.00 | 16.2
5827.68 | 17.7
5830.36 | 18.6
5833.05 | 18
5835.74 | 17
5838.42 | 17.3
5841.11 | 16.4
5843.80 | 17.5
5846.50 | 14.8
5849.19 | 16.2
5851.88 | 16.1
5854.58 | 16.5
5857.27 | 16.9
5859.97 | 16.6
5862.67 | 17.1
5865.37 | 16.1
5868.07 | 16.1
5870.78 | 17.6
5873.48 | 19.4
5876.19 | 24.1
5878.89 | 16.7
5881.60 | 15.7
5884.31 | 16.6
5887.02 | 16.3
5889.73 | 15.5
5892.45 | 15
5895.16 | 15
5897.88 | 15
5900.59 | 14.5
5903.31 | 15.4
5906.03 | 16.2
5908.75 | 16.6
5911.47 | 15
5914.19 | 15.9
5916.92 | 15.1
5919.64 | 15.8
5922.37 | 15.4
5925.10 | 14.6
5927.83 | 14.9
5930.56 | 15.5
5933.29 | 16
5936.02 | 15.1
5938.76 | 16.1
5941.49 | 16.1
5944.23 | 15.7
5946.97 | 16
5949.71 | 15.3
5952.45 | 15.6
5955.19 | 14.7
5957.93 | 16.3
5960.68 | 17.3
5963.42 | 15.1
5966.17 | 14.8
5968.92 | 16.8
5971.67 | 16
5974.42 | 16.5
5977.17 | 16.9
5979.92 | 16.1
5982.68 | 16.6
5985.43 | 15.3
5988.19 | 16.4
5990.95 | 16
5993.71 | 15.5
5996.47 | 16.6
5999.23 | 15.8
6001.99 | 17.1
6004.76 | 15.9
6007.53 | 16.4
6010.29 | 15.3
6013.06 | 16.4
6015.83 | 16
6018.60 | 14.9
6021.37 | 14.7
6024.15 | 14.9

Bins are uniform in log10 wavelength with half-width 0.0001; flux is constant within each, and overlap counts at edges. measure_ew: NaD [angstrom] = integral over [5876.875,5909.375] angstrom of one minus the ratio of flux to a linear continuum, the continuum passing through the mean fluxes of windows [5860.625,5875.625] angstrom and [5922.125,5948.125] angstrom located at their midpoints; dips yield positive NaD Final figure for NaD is 1.9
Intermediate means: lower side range 17.6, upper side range 15.5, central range 15.9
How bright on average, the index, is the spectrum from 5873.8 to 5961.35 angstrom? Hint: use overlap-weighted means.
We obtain 15.9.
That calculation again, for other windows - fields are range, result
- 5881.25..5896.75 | 15.7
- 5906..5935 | 15.5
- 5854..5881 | 17.7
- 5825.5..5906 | 16.7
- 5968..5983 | 16.5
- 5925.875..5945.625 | 15.6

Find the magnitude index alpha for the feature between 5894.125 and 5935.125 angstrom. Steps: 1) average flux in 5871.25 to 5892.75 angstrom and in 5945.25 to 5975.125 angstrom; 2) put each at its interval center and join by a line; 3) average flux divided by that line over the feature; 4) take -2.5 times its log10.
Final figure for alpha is 0.10 mag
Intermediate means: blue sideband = 17.5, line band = 15.4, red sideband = 15.8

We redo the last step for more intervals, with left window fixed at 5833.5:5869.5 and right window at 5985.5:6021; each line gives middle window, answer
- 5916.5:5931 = 0.07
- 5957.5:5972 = 0.01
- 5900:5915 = 0.05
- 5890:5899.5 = 0.09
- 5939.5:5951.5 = 0.03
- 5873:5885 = -0.13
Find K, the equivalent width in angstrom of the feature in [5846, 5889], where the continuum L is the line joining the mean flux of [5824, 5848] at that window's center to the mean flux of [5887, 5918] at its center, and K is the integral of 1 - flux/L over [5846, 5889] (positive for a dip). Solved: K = -2.1 angstrom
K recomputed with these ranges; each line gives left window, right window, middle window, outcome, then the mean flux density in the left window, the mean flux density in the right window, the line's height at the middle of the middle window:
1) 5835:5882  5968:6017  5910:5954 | 3.0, 17.2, 16.2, 16.6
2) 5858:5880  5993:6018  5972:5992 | 0.2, 17.9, 16.1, 16.4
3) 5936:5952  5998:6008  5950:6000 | 0.1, 15.8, 16.3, 16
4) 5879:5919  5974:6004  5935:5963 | 0.3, 15.6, 16.2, 16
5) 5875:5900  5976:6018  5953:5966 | 0.4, 16.5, 16.1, 16.3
